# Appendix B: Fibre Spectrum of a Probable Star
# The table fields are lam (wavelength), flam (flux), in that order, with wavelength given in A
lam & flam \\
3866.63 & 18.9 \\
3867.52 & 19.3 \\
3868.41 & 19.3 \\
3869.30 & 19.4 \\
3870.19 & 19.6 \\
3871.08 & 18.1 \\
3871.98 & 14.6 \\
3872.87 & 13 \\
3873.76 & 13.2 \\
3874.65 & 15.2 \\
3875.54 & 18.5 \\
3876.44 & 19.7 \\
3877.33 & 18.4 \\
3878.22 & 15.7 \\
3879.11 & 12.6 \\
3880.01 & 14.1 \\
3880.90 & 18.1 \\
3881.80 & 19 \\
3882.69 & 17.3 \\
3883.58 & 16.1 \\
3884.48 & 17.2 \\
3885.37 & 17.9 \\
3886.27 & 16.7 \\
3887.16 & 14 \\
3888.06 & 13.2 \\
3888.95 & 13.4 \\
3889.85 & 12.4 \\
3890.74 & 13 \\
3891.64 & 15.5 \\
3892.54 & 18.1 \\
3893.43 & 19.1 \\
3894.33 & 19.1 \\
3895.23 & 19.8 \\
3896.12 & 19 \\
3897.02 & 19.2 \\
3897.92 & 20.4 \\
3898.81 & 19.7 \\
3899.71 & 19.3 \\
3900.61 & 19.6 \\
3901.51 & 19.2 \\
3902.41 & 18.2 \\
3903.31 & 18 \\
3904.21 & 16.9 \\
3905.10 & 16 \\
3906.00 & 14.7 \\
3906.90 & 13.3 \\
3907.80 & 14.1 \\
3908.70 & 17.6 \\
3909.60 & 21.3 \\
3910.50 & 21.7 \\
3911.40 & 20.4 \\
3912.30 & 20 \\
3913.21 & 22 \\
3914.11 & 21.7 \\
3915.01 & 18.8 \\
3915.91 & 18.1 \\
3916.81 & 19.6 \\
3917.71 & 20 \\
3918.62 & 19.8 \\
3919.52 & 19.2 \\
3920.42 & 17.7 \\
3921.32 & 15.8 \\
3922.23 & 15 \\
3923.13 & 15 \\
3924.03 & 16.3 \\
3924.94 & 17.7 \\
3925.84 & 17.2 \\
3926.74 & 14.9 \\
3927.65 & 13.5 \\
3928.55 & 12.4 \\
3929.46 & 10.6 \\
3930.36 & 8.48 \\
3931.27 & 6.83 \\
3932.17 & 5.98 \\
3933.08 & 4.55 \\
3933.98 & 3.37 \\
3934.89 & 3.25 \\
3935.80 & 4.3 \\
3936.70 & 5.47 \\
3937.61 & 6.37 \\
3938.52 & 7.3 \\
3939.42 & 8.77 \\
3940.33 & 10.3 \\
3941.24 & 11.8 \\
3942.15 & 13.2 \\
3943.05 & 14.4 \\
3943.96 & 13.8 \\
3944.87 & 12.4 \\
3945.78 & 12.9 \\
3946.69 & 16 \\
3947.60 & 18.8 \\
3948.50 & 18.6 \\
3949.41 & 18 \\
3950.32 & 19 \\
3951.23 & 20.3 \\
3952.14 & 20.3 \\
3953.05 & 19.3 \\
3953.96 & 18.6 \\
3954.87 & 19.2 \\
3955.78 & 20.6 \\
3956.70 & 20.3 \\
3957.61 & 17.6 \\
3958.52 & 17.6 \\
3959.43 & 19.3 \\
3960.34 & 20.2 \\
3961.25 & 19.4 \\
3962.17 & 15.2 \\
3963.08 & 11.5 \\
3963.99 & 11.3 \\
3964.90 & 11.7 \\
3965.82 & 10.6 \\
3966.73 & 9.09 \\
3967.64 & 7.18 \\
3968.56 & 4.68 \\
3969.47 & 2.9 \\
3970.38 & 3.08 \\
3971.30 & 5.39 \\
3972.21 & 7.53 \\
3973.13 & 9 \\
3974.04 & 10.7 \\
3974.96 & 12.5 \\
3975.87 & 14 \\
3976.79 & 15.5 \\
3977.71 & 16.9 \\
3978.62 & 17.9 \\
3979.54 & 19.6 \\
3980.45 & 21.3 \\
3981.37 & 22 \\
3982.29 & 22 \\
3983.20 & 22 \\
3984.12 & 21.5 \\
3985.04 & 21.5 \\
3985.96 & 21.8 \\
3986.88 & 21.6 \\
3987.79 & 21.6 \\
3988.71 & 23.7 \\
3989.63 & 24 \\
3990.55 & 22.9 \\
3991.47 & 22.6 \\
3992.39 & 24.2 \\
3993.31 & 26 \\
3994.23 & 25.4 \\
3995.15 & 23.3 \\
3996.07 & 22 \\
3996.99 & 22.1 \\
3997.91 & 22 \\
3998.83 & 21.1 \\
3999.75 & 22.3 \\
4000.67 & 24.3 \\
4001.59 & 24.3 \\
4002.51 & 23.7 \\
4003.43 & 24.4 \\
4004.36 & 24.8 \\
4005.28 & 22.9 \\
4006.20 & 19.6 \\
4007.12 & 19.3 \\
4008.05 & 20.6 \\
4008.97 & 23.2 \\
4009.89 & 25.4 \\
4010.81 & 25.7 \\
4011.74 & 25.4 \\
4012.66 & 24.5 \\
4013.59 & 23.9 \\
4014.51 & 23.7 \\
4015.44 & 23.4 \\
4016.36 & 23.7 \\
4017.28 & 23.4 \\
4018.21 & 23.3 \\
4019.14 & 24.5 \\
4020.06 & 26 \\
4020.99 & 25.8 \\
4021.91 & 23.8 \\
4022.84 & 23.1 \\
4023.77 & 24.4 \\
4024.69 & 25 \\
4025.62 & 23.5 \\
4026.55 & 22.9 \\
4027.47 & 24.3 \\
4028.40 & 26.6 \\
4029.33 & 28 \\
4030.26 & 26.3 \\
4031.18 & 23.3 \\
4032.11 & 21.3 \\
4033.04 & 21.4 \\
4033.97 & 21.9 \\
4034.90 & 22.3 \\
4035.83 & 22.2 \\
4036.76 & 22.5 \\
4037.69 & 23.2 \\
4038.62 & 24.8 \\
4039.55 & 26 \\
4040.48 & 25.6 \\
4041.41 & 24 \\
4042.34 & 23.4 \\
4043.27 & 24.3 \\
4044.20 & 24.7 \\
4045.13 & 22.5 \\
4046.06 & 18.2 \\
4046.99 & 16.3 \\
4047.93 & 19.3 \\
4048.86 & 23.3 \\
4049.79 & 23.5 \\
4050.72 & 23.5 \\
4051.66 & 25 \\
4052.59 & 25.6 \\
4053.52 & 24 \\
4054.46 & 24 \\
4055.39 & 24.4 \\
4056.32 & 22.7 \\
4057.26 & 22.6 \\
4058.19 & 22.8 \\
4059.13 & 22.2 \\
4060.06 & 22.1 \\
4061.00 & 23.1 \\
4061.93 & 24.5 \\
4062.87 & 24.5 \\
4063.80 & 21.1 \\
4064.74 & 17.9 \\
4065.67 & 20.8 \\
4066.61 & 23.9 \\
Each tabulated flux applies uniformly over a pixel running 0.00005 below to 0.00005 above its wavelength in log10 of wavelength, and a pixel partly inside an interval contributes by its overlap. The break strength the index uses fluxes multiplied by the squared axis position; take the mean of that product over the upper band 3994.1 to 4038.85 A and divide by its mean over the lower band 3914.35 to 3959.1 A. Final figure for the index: 1.71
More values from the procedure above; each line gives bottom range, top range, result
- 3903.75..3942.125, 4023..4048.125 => 1.77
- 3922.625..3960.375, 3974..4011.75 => 1.63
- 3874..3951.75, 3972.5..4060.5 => 1.53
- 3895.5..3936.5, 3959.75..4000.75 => 1.13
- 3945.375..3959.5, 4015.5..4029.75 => 1.37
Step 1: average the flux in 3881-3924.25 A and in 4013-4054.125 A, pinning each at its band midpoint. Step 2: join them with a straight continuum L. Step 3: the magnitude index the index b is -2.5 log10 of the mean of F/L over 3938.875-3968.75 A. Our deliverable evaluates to 0.29 mag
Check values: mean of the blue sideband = 17.7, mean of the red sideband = 23.6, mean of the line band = 15.3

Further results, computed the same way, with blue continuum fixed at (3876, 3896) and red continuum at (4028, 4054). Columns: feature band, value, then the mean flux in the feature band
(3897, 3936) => 0.12 mag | 15.7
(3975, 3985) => 0.08 mag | 19.1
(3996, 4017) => -0.07 mag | 23.2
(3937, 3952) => 0.34 mag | 13.9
